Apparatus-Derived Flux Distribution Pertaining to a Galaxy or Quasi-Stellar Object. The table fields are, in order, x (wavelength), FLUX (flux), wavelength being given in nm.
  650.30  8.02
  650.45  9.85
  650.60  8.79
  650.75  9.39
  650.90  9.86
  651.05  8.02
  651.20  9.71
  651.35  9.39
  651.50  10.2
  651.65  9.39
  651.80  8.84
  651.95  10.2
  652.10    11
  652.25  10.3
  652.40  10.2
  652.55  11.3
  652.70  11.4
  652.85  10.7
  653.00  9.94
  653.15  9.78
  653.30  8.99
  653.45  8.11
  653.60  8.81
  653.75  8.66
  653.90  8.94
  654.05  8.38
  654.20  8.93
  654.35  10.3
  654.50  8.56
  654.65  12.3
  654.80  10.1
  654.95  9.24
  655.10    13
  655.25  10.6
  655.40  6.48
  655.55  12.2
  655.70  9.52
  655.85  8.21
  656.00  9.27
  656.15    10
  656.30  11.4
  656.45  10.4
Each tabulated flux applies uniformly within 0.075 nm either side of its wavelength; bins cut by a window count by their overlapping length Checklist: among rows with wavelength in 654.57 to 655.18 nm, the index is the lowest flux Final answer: 9.24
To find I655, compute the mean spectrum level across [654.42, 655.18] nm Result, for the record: 10.6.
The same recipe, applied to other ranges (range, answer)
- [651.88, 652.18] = 10.6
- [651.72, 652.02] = 9.51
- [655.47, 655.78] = 10.7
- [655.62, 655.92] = 8.93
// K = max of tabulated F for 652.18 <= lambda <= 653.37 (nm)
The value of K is 11.4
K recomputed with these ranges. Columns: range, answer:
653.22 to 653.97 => 8.99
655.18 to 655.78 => 12.2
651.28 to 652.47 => 11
